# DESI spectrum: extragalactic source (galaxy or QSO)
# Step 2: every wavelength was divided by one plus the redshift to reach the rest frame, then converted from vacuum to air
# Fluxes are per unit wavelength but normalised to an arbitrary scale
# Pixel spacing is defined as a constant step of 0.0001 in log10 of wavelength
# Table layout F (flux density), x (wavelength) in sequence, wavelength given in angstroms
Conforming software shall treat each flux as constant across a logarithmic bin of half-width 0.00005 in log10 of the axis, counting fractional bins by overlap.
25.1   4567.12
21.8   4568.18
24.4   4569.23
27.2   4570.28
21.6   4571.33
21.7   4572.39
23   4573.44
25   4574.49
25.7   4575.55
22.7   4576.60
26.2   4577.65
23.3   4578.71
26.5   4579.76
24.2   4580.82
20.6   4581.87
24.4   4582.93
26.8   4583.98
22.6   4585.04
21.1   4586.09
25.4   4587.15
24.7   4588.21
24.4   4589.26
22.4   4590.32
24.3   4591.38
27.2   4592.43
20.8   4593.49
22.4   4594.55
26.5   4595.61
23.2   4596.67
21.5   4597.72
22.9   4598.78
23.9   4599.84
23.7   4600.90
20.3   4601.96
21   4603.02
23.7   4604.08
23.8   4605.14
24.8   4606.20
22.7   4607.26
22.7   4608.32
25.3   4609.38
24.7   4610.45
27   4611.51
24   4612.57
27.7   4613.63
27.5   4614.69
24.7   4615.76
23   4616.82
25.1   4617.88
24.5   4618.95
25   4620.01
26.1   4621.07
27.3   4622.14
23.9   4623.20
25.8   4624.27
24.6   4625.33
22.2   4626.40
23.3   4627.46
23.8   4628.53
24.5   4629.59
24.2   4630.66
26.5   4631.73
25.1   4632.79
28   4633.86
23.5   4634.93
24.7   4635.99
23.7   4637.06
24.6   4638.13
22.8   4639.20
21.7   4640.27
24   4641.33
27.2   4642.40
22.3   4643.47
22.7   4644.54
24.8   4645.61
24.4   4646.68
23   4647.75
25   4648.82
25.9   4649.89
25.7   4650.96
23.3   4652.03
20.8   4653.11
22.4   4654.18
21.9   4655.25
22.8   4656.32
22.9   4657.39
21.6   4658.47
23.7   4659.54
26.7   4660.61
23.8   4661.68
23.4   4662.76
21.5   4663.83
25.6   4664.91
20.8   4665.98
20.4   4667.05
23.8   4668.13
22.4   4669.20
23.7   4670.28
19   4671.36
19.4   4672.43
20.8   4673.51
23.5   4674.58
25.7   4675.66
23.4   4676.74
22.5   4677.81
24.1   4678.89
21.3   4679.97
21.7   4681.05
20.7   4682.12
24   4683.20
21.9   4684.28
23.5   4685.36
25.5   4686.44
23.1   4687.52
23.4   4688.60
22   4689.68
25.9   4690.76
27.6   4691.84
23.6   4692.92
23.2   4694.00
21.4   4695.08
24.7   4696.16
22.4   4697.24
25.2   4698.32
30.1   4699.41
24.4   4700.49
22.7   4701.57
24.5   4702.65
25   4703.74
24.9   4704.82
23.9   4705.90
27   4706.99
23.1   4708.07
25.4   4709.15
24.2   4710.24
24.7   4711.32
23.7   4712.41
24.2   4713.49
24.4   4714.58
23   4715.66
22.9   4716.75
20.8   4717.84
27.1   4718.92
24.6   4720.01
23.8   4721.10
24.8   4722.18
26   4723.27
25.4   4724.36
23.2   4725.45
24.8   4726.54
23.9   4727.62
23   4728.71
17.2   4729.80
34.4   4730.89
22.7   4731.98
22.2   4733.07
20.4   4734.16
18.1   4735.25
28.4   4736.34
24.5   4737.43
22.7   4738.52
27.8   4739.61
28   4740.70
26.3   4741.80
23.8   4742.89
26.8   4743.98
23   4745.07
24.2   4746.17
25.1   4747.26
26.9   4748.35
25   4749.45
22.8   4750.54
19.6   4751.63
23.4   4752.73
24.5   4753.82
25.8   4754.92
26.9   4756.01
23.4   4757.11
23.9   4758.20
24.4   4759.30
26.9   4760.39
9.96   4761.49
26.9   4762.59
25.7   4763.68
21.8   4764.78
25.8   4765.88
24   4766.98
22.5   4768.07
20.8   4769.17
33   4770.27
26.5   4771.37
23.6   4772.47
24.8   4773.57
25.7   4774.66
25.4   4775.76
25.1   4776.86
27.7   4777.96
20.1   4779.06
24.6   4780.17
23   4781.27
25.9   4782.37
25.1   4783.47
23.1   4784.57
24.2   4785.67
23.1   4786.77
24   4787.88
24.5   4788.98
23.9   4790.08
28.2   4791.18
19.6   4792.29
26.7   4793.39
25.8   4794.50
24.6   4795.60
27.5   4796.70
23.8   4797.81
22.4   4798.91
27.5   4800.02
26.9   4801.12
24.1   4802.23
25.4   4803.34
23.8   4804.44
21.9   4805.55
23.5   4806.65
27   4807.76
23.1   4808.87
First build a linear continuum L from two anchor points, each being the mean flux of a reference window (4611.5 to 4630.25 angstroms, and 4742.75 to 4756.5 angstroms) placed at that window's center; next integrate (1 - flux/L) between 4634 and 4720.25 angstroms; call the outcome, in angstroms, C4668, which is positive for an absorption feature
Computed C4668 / 3.9 angstroms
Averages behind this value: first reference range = 24.9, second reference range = 24.5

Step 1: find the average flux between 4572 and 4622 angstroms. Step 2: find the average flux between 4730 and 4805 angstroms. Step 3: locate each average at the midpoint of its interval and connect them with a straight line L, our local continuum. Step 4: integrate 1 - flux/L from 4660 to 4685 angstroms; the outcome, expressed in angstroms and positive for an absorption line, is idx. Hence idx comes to 1.7 angstroms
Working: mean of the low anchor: 24.1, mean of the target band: 22.6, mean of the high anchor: 24.5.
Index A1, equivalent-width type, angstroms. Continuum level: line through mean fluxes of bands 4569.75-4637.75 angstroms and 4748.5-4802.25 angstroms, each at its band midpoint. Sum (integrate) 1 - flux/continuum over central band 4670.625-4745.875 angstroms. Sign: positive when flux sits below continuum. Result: 1.2 angstroms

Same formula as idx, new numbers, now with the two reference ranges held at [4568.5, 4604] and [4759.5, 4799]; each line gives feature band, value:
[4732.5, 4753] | 0.1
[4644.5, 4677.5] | 1.2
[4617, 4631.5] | -0.5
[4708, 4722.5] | 0.0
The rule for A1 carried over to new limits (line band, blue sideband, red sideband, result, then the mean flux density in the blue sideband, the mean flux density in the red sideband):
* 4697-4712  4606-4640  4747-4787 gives -0.24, 24.8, 24.2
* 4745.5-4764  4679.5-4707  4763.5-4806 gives 0.46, 23.9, 24.7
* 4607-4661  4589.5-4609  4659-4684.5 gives -3.21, 23.2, 22.7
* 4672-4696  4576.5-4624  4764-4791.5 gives 1.23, 24.2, 24.6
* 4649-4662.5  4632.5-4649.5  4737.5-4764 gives 0.41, 24.2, 24.3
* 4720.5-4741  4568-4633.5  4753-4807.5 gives 0.12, 24.2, 24.5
